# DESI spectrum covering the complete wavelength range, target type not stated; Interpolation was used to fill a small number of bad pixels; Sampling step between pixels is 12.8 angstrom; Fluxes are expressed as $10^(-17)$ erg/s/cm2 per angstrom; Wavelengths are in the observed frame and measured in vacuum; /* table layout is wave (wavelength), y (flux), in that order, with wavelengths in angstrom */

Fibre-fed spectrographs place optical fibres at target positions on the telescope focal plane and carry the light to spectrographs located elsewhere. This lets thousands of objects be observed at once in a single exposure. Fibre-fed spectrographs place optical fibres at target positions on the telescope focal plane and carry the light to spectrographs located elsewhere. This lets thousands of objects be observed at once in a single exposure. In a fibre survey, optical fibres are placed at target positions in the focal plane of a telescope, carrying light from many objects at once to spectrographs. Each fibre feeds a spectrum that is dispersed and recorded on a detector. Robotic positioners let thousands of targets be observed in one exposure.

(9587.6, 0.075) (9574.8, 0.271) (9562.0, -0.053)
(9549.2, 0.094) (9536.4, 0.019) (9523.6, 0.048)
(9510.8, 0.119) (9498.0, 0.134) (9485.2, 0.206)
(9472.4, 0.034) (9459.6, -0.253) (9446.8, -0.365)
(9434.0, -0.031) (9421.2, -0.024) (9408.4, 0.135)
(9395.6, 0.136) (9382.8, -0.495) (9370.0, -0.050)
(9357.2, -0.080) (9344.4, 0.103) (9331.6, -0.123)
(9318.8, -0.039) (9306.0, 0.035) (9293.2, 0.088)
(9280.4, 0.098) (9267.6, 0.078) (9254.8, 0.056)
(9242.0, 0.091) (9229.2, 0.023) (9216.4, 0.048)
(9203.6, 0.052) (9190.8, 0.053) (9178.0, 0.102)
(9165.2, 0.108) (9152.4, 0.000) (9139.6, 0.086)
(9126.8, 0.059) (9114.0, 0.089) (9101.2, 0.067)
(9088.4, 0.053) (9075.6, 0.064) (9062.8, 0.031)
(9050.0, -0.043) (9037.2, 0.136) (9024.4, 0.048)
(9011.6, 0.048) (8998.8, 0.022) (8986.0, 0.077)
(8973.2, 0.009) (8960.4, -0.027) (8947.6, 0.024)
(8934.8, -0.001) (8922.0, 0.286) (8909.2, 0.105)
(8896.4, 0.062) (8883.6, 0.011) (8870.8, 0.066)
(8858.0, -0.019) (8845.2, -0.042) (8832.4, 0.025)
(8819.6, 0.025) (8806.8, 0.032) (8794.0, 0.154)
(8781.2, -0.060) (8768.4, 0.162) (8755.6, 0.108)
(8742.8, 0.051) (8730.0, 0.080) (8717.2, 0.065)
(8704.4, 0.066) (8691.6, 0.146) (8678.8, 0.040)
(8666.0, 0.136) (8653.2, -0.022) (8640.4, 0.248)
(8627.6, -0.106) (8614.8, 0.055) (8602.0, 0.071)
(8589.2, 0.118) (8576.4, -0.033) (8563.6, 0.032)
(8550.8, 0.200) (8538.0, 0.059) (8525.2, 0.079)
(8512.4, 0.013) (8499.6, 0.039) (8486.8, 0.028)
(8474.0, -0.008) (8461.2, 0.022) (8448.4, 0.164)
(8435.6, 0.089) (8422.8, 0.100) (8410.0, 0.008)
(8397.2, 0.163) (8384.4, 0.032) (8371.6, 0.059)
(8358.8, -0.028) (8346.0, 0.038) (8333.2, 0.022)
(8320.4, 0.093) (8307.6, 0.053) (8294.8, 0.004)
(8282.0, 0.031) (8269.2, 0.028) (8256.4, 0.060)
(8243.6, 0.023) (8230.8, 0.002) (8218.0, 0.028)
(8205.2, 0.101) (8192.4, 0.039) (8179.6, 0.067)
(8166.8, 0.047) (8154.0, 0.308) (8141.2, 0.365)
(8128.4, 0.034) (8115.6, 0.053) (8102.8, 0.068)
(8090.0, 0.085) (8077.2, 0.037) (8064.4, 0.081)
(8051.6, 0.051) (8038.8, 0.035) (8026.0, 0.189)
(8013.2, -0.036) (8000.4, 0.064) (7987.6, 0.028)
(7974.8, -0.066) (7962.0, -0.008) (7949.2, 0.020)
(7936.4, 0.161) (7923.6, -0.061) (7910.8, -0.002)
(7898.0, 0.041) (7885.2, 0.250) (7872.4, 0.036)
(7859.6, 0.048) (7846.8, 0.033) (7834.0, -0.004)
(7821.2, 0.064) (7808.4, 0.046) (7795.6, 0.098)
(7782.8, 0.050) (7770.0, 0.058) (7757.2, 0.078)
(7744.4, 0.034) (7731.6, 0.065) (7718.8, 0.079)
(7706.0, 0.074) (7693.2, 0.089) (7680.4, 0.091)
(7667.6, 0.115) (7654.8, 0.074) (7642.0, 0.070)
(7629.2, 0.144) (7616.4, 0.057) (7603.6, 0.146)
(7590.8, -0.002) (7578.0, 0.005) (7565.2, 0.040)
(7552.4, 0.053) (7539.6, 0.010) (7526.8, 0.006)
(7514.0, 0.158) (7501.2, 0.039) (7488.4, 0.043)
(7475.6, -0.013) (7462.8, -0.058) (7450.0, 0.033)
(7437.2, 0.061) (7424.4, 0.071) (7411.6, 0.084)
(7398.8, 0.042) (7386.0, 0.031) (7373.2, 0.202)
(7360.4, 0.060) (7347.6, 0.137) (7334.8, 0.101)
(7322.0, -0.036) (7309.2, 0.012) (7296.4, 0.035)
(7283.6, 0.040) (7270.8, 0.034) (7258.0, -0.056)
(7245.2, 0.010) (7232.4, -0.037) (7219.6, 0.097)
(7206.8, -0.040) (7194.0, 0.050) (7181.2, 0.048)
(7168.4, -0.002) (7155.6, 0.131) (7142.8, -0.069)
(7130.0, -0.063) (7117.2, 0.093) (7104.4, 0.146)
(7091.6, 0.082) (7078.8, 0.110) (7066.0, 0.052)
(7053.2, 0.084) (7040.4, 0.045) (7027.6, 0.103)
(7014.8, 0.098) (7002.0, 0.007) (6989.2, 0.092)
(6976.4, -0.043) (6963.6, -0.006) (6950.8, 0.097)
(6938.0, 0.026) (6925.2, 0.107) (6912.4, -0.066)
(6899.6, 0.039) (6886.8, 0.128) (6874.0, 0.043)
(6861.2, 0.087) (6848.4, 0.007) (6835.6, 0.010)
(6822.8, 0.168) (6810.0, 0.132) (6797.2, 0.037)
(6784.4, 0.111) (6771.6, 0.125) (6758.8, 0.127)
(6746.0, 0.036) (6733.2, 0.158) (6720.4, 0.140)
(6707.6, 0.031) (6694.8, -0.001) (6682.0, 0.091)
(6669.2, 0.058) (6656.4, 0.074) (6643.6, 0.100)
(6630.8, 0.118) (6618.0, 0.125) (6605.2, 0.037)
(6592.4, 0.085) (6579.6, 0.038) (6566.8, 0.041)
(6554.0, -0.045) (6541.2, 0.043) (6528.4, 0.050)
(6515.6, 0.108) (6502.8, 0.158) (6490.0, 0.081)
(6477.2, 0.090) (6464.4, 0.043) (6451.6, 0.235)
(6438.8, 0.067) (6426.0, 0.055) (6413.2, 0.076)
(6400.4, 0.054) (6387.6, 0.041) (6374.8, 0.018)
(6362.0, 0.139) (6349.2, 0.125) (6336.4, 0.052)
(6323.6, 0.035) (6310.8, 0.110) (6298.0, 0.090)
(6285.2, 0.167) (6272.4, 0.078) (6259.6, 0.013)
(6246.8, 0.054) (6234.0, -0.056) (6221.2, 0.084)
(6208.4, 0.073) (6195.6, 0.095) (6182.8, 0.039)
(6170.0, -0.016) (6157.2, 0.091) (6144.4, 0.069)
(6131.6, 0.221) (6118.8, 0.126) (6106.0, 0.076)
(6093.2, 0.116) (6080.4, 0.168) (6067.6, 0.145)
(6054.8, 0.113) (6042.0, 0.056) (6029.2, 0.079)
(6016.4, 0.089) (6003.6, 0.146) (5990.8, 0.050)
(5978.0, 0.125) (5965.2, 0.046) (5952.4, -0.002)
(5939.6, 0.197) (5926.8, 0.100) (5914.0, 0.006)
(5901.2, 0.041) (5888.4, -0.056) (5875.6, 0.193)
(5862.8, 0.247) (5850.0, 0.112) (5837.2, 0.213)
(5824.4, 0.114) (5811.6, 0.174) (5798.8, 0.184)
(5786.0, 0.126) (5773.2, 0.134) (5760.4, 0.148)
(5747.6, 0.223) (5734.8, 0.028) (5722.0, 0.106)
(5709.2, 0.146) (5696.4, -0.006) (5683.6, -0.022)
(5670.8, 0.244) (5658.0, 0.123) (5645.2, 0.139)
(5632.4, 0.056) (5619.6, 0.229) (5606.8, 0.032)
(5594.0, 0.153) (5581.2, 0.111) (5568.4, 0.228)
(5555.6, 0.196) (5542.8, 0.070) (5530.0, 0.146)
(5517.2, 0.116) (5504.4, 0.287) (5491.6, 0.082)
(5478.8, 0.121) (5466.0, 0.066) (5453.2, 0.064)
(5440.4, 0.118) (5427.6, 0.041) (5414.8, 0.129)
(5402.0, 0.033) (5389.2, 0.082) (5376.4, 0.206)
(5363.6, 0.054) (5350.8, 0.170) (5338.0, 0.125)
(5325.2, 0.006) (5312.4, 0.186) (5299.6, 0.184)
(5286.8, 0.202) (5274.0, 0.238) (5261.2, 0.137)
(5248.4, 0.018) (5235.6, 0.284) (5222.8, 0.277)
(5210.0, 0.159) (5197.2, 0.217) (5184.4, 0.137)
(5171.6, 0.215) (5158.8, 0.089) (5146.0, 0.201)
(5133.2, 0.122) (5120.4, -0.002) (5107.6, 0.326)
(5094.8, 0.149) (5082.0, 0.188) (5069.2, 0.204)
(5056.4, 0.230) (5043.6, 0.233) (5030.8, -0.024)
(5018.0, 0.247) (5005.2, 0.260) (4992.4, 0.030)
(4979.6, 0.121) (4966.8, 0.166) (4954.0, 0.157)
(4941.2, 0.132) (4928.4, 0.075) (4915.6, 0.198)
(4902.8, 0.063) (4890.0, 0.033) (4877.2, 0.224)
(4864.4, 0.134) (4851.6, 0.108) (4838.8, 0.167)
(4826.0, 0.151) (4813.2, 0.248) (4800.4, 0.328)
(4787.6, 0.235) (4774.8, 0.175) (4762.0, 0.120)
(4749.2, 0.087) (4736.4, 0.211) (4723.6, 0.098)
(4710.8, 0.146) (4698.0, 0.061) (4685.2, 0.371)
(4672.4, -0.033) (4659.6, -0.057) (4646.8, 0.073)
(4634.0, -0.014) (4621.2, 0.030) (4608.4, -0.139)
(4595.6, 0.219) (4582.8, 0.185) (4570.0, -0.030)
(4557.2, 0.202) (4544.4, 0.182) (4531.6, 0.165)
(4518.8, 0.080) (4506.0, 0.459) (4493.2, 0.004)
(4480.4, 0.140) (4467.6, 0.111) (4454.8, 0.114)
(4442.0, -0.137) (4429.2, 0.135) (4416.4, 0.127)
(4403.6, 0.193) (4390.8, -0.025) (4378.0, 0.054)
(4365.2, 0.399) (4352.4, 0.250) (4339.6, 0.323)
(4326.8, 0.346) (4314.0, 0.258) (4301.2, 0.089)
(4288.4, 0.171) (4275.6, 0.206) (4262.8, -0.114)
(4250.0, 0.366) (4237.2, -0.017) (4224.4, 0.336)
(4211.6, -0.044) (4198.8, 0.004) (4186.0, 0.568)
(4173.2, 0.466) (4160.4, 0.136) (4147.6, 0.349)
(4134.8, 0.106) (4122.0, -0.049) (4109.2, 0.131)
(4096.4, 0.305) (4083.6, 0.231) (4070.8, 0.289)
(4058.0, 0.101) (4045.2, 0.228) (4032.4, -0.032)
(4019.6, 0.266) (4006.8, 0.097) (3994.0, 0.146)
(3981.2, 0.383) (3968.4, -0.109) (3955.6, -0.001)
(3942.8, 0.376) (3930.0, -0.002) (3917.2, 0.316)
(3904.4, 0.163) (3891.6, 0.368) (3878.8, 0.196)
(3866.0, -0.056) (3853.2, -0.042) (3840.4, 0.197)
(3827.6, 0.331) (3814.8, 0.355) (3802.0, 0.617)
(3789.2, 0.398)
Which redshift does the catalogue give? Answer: 1.18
